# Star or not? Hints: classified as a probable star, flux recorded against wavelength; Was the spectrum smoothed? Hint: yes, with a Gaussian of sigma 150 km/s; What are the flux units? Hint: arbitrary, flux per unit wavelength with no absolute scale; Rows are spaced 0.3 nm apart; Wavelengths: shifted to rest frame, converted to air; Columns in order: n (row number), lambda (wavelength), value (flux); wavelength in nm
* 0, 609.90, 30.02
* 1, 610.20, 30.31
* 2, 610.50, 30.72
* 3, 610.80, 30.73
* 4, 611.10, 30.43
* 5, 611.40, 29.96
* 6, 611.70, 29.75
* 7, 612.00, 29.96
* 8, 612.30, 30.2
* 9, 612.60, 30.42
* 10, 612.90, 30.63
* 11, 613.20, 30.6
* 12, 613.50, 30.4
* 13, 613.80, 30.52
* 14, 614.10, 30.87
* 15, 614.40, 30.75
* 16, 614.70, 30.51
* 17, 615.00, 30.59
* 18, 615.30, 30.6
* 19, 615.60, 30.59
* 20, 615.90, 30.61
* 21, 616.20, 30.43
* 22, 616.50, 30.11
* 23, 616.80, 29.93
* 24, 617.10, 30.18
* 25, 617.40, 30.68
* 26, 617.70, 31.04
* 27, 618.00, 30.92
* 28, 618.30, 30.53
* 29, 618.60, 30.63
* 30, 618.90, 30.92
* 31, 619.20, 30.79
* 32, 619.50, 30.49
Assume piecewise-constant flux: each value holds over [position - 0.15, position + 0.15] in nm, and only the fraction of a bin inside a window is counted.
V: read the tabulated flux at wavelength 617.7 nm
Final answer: 31.04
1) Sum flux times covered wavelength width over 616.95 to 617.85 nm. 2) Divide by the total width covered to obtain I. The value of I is 30.6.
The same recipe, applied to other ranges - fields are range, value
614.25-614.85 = 30.6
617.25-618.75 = 30.8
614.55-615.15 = 30.6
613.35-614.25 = 30.6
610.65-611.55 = 30.4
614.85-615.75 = 30.6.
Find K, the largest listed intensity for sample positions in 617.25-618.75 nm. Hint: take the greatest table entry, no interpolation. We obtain 31.04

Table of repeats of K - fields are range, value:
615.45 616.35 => 30.61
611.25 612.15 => 29.96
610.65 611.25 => 30.73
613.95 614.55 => 30.87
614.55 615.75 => 30.6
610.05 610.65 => 30.72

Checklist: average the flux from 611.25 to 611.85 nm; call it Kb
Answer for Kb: 29.9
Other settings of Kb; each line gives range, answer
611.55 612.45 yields 30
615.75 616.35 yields 30.5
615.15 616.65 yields 30.5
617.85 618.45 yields 30.7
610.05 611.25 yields 30.5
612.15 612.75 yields 30.3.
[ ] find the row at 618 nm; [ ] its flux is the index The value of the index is 30.92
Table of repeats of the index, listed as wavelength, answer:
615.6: 30.59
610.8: 30.73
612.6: 30.42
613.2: 30.6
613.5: 30.4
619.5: 30.49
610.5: 30.72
